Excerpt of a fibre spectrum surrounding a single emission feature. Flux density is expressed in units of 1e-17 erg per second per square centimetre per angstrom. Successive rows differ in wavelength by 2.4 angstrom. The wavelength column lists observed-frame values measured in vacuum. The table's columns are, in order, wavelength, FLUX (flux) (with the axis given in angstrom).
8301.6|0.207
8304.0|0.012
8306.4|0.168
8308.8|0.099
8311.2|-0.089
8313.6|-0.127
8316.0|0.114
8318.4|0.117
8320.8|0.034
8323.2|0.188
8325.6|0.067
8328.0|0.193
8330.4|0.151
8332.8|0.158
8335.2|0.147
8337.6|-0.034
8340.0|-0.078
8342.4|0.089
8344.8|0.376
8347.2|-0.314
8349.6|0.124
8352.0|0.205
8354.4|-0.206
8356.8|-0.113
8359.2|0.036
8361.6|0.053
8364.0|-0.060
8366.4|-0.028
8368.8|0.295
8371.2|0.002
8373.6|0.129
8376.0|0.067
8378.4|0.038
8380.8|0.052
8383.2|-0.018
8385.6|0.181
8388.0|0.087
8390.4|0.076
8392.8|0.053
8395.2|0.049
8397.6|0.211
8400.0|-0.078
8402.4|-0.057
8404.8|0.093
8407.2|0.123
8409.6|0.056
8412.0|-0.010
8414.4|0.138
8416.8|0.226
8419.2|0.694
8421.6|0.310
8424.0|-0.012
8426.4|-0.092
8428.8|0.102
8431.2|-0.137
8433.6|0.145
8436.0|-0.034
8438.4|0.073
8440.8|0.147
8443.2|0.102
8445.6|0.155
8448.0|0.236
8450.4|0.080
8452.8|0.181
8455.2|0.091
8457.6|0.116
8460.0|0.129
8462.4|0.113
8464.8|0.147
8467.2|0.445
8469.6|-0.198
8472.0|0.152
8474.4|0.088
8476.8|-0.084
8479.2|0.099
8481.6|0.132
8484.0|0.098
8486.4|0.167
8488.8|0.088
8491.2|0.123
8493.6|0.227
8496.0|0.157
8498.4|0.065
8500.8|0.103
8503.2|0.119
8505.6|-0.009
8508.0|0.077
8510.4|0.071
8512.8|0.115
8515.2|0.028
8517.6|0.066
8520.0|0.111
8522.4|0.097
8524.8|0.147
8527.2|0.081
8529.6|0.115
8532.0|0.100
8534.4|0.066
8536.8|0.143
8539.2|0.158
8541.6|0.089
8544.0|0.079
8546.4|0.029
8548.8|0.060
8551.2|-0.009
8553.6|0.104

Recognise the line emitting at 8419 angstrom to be H-gamma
